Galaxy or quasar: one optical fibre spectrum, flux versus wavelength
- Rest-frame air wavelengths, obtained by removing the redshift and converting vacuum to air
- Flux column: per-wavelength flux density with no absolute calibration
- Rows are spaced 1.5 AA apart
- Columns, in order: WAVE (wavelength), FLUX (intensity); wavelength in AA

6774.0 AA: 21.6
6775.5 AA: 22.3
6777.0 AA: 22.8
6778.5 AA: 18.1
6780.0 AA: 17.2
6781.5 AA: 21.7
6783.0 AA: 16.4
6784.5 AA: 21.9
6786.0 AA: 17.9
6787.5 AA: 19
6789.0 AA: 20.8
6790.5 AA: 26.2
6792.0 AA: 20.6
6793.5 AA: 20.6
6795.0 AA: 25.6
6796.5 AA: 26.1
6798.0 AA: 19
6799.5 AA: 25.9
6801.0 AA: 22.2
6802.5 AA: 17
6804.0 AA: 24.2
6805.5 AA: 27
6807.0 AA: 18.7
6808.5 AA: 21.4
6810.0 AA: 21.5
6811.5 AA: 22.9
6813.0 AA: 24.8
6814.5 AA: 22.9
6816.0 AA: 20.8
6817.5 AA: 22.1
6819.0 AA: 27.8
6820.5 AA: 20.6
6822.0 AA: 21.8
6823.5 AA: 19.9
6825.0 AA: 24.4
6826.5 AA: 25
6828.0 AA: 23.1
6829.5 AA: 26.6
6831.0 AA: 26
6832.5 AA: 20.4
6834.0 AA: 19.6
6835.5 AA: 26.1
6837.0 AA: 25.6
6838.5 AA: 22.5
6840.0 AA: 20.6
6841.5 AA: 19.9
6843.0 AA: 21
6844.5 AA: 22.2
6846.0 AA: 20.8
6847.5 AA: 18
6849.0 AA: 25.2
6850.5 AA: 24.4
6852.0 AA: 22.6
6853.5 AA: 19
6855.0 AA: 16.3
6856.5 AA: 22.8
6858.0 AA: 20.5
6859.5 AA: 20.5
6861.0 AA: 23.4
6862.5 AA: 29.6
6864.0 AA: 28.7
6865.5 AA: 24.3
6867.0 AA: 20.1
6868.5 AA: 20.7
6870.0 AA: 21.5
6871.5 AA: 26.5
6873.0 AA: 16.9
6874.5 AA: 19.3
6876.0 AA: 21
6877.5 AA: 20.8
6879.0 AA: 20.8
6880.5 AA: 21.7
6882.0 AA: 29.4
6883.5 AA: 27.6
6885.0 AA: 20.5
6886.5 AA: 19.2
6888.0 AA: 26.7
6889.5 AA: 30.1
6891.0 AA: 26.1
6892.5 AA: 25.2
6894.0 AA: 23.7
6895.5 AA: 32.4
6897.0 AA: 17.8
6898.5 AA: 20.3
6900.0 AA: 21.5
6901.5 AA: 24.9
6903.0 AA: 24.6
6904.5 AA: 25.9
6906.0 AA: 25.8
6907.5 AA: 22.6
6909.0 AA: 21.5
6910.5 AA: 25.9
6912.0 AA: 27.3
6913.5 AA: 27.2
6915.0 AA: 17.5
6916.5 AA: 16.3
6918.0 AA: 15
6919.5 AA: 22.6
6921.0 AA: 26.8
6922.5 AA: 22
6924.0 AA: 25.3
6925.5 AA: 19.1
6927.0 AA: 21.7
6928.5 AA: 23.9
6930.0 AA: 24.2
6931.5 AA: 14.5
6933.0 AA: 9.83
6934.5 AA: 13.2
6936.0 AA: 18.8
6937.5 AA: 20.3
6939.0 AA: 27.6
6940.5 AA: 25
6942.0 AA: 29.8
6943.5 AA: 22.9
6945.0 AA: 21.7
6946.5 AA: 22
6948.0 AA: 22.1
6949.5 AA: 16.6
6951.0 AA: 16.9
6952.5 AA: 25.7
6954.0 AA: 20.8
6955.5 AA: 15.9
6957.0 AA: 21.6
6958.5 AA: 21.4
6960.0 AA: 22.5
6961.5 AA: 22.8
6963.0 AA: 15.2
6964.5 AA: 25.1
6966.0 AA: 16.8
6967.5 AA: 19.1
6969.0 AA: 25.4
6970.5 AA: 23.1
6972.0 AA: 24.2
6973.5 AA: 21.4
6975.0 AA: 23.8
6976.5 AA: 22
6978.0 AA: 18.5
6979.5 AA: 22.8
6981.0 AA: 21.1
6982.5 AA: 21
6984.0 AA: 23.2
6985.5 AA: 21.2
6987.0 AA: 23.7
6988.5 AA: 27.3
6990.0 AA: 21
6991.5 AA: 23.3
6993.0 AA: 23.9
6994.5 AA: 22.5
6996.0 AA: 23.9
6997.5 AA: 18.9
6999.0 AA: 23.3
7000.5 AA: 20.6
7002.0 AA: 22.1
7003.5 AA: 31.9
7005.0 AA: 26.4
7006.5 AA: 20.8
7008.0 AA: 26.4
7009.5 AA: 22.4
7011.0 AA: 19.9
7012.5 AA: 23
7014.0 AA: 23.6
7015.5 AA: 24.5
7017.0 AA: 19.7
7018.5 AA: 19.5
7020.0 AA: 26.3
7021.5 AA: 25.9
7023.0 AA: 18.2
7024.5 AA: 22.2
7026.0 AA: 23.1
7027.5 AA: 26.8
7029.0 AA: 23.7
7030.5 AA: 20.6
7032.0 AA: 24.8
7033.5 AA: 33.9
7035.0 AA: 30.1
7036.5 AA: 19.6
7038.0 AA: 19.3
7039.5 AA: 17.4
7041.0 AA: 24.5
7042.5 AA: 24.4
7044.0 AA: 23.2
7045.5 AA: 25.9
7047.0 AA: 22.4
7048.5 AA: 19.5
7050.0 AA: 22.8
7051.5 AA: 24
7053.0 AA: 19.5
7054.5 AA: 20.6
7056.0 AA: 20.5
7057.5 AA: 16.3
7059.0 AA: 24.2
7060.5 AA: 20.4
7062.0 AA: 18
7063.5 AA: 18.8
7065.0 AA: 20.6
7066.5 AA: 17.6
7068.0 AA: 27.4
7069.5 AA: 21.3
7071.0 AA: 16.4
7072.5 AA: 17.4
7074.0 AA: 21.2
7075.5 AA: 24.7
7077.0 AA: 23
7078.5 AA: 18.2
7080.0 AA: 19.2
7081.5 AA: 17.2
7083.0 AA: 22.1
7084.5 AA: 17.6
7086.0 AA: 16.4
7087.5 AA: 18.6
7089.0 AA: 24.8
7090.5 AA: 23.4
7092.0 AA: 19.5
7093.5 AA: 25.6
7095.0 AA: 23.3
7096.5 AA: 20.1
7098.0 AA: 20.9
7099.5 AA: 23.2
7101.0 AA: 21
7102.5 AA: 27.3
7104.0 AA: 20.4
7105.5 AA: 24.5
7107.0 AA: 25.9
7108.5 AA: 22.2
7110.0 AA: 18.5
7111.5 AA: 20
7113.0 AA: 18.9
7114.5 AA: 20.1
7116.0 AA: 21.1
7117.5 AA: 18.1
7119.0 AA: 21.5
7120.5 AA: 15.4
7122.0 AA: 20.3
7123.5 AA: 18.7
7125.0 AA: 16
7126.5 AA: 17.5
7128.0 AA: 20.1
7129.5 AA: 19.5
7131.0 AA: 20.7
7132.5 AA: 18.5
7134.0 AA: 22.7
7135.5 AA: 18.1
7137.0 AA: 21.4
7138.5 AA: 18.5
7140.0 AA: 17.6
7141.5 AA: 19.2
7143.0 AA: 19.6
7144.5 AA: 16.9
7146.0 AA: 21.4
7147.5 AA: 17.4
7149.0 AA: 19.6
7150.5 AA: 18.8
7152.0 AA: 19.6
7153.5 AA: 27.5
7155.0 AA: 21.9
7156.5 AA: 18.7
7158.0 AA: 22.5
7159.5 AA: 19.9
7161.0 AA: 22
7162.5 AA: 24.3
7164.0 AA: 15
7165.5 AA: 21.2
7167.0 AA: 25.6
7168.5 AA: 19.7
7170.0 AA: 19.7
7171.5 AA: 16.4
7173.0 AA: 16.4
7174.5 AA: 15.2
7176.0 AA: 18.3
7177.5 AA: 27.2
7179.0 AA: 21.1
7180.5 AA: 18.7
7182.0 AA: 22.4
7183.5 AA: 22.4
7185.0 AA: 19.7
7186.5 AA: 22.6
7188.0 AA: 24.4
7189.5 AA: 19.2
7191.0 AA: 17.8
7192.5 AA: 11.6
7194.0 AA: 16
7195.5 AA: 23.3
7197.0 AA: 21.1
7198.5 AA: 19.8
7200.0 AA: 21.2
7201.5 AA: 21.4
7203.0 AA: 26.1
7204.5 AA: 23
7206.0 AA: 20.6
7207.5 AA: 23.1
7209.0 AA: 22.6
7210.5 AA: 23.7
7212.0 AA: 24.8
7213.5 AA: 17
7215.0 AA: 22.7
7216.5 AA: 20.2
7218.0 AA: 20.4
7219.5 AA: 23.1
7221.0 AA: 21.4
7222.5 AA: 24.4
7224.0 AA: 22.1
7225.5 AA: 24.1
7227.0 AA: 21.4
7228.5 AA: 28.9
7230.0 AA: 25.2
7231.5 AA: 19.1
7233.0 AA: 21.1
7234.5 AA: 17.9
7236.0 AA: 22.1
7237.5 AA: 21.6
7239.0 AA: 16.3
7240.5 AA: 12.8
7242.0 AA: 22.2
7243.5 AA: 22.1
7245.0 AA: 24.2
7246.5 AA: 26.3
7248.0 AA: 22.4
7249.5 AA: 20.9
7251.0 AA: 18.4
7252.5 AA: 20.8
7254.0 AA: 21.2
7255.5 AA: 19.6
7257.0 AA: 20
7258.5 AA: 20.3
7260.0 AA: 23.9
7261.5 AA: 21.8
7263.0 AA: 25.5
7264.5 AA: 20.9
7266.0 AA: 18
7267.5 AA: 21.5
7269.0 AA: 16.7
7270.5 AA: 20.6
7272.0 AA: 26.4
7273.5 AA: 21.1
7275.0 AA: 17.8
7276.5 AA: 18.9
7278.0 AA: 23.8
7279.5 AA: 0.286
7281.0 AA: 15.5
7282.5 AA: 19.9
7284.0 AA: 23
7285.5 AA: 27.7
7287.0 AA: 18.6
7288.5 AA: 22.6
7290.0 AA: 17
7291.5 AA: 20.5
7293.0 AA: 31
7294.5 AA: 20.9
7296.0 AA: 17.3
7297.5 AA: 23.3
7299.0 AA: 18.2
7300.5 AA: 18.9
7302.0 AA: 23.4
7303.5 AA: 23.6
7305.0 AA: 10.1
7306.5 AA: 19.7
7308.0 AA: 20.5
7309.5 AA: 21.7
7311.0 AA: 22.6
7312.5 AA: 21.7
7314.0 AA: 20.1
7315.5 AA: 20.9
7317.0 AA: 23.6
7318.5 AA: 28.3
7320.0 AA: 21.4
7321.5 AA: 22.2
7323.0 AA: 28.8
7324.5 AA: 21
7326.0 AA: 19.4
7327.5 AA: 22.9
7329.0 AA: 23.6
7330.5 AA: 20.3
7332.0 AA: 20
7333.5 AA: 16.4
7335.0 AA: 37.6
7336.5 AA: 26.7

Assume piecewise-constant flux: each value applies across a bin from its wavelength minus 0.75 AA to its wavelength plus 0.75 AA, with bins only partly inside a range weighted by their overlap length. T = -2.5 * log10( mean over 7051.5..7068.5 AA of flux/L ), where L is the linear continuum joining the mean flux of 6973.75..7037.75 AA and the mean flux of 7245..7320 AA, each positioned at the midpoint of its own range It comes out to 0.12 mag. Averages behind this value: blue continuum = 23.2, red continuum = 20.8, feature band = 20.4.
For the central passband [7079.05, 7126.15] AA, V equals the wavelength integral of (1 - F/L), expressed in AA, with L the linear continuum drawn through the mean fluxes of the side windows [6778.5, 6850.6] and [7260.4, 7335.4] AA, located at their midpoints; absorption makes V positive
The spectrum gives 1.9 AA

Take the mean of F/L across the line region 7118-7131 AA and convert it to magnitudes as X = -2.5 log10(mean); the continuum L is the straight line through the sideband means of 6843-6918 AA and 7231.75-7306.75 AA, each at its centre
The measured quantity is 0.14 mag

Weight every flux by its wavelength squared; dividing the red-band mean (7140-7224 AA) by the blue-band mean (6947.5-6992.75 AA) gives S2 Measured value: 1.02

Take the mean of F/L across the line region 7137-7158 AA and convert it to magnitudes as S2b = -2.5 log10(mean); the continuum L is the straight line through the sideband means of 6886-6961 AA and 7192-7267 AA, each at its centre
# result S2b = 0.09 mag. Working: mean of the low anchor 22.3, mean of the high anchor 21.4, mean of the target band 19.9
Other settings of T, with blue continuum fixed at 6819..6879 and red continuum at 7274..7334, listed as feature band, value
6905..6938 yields 0.05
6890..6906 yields -0.11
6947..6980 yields 0.04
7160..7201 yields 0.06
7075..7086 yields 0.08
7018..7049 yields -0.09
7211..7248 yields -0.04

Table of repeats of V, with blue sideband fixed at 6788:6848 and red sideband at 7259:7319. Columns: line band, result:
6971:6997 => -0.8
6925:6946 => 1.1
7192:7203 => 0.6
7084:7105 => -0.2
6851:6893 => -1.1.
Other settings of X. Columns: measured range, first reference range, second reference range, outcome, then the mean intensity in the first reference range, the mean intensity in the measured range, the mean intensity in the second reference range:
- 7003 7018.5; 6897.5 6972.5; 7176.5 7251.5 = -0.09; 21.6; 23.5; 21.4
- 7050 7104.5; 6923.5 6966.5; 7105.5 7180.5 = -0.03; 20.8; 20.9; 20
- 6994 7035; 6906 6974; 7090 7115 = -0.09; 21.4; 23.6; 22.1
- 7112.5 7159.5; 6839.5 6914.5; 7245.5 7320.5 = 0.11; 23.1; 19.6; 20.8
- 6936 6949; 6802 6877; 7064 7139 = -0.09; 22.4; 23.5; 20.5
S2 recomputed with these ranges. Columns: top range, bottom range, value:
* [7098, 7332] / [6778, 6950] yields 1.03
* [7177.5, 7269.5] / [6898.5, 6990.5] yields 1.06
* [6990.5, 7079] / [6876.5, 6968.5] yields 1.04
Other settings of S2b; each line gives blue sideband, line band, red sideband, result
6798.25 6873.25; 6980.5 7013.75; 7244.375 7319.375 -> -0.06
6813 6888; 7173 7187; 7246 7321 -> 0.03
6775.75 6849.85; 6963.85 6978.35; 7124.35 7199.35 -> -0.05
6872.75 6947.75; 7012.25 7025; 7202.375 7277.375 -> -0.01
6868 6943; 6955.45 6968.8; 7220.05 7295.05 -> 0.09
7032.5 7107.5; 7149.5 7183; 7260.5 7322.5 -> 0.04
